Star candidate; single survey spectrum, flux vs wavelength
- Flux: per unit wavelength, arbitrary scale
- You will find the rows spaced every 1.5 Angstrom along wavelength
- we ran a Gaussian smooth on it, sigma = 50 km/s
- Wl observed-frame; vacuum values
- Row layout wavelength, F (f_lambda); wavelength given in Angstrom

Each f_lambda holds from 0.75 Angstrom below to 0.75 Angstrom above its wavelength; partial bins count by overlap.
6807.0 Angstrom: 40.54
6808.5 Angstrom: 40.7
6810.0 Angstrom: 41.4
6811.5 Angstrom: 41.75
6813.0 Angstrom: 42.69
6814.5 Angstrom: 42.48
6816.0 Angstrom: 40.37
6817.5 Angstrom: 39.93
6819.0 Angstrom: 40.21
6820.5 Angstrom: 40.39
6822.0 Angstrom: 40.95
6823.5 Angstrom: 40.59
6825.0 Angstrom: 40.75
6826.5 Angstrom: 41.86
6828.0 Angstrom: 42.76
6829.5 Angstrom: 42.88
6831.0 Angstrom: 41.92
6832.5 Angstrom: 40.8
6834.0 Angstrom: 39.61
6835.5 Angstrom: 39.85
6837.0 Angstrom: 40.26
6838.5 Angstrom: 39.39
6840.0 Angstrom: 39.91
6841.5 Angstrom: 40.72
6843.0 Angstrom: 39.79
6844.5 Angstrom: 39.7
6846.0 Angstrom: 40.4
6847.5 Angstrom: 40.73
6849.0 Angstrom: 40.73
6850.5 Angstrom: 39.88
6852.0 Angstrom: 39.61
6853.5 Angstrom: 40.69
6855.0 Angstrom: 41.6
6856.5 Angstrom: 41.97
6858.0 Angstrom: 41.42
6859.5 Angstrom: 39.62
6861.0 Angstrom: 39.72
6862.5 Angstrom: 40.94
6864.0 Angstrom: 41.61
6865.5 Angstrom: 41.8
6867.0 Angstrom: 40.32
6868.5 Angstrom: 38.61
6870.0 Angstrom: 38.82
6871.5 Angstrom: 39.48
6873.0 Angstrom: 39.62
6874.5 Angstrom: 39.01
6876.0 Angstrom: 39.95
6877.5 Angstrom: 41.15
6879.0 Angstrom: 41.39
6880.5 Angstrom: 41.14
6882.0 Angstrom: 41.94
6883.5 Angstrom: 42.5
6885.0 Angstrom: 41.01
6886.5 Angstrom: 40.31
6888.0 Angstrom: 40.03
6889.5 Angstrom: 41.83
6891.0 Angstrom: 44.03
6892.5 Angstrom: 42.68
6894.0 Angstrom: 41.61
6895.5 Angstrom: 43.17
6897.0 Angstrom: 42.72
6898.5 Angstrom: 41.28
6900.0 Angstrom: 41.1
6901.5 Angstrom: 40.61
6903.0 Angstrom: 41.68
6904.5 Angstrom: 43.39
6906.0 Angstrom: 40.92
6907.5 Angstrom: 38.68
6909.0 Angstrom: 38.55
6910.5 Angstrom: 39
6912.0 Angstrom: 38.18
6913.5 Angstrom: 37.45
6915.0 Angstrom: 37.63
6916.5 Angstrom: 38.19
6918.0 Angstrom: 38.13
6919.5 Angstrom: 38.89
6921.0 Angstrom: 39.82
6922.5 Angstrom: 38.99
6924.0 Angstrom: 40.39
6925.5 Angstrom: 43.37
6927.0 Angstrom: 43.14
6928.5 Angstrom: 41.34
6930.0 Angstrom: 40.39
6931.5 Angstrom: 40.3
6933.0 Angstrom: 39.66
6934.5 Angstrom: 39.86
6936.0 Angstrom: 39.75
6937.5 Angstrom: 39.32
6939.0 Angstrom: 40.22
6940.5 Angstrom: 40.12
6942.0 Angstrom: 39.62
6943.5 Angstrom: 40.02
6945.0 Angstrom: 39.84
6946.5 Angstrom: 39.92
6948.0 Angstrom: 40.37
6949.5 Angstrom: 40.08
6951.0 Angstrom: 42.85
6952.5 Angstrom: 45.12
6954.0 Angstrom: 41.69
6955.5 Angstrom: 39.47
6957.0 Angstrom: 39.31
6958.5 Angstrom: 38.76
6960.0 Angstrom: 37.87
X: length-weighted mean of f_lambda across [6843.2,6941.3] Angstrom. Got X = 40.5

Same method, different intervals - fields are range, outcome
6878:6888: 41.3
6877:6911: 41.4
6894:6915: 40.5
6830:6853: 40.3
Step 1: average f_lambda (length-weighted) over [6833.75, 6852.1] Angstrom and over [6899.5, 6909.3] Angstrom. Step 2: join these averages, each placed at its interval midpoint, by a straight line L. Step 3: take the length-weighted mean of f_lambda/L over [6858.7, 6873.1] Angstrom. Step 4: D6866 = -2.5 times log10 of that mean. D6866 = 0.01 mag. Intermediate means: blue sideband 40.1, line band 40.1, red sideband 40.8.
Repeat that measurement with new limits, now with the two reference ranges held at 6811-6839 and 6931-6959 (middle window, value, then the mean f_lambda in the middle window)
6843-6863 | 0.01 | 40.5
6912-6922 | 0.06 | 38.4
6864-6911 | -0.01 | 40.9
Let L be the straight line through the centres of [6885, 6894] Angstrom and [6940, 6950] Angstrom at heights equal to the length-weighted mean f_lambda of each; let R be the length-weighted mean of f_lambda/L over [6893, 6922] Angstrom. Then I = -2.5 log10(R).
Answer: 0.03 mag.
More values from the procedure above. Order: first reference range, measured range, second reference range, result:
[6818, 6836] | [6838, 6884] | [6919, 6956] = 0.01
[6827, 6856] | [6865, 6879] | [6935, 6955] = 0.02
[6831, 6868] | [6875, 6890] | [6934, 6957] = -0.02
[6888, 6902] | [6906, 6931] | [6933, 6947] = 0.04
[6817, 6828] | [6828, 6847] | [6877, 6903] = 0.01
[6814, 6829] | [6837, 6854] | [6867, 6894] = 0.02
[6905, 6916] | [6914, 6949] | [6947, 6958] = 0.00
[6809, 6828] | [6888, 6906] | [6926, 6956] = -0.03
